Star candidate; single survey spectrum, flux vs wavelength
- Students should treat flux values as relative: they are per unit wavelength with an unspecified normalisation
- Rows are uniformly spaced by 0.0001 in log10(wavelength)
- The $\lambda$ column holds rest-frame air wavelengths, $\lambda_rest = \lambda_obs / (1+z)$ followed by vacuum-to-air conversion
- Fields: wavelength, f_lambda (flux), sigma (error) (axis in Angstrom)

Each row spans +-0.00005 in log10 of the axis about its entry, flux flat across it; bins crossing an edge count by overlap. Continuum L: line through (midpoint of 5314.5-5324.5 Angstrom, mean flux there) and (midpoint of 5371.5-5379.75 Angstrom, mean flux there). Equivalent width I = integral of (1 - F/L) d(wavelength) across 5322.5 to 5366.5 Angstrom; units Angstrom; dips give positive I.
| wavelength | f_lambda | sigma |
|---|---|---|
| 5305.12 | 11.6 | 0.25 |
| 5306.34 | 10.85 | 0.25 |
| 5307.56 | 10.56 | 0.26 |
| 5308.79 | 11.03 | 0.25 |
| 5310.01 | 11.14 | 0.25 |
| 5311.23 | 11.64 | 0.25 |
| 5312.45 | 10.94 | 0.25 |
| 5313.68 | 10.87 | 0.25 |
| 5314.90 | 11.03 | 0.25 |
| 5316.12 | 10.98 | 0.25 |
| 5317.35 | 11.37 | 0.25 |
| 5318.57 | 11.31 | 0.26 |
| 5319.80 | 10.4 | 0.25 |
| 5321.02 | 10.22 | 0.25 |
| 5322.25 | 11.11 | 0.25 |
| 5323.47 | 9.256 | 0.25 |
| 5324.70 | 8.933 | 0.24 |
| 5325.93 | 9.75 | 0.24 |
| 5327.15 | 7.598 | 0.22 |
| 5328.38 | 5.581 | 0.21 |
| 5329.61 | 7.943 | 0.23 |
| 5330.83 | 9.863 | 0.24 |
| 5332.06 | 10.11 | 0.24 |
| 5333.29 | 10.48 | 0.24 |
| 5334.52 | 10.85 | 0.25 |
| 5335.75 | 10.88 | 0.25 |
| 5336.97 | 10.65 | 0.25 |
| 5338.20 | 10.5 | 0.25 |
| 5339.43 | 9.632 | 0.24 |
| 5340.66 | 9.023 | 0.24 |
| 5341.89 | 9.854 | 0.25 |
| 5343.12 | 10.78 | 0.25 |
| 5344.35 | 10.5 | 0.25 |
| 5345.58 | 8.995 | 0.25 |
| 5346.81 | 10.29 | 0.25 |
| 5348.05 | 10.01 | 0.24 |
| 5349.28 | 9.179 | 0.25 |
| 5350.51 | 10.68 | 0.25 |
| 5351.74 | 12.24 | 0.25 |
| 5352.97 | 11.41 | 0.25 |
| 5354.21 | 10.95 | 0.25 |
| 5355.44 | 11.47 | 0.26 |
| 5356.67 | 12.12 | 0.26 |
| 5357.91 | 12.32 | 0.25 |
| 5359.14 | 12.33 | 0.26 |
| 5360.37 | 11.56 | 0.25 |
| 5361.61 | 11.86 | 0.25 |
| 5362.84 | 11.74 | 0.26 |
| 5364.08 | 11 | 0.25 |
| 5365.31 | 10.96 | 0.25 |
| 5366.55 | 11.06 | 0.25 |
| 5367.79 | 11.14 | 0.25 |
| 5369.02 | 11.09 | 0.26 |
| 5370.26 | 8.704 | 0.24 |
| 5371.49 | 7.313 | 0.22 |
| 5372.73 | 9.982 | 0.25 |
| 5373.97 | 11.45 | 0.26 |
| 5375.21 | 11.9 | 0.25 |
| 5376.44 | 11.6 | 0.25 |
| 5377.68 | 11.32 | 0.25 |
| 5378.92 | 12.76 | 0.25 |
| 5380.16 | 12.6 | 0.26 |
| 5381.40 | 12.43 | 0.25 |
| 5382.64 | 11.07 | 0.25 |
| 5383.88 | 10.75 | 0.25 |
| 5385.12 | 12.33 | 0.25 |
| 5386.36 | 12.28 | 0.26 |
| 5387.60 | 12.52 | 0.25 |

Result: 2.3 Angstrom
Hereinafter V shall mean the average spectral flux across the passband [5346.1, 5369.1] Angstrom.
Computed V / 11.2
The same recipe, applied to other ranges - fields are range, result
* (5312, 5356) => 10.2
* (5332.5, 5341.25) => 10.3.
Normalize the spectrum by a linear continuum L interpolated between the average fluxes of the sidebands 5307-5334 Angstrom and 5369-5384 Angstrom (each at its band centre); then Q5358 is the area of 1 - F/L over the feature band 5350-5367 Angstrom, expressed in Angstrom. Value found -1.4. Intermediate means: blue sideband 10.1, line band 11.6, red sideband 11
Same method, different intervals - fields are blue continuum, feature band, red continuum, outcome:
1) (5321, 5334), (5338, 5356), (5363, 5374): -1.25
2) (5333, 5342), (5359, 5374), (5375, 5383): 0.97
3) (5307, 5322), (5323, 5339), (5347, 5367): 2.41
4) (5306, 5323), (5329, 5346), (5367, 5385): 1.50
